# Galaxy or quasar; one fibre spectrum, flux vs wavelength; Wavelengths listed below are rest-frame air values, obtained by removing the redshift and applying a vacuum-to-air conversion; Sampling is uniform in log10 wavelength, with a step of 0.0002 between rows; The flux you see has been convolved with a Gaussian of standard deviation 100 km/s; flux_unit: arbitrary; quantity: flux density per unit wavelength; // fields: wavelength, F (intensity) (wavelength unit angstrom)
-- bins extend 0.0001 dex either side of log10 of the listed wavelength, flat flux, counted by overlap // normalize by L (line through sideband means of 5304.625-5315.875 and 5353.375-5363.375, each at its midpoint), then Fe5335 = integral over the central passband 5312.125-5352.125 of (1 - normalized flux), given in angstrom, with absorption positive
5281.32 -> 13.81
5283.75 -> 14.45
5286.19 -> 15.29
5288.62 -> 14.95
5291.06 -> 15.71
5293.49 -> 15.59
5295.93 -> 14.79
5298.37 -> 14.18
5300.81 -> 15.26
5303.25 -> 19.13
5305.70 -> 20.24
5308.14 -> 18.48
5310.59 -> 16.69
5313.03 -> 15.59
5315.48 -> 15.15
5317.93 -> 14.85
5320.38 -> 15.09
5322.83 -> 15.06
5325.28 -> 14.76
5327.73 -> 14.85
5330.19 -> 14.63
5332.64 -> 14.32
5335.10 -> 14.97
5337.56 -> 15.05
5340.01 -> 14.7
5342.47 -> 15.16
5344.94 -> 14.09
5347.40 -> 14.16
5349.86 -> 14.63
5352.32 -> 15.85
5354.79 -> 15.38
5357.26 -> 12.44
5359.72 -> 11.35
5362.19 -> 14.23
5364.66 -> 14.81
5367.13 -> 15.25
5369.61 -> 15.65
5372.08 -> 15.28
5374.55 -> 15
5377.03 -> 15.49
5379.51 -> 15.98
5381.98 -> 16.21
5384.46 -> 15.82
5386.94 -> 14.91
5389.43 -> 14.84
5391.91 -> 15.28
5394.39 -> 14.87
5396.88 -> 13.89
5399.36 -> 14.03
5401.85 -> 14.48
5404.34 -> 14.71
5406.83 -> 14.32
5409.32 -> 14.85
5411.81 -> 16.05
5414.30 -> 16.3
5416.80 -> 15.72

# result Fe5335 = 1.7 angstrom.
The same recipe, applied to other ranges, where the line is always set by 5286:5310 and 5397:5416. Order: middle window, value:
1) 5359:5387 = 0.55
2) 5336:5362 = 2.37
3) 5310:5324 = 0.70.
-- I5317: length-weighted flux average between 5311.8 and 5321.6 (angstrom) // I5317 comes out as 15.2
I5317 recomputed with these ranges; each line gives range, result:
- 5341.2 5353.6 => 14.8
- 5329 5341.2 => 14.7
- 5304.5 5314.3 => 17.7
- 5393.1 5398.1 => 14.4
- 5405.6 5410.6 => 14.6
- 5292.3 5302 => 14.9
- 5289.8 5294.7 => 15.7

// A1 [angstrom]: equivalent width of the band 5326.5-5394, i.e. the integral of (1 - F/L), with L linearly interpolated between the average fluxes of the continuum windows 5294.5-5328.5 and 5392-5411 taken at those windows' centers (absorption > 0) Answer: 1.7 angstrom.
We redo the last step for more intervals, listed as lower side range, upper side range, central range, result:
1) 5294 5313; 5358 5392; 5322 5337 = 1.3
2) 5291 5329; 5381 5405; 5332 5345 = 0.7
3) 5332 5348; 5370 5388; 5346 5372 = 1.2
